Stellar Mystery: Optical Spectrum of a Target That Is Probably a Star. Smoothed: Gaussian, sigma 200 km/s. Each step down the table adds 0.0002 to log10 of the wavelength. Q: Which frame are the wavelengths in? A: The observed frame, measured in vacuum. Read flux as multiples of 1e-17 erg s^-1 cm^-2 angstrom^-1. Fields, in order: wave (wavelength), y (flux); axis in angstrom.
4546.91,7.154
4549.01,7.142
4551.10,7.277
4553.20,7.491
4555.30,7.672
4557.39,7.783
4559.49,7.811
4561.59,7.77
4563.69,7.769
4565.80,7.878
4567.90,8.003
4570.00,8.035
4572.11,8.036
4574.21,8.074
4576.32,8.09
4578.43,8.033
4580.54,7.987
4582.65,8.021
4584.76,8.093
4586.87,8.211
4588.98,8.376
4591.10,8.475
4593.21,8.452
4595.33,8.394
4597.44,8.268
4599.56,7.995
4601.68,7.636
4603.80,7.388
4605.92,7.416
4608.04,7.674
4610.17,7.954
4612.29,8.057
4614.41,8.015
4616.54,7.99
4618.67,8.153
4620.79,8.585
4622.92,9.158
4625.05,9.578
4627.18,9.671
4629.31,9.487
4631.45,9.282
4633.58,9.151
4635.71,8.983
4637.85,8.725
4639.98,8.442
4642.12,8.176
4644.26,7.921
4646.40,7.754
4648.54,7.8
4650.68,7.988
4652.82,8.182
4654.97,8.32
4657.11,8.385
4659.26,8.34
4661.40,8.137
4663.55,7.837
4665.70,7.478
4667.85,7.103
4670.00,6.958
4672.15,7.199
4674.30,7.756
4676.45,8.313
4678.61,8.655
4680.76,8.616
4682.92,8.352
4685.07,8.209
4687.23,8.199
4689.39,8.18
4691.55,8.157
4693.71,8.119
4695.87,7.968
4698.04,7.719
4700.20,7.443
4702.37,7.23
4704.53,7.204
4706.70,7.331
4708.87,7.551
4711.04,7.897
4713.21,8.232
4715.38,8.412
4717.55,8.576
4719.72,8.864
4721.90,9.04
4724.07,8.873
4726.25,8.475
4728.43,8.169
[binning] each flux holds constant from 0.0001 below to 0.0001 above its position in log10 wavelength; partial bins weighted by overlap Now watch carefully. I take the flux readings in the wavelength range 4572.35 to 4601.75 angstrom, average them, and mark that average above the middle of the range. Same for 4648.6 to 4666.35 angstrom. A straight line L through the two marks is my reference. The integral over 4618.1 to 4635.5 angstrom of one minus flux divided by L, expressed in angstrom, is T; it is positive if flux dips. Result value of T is -2.2 angstrom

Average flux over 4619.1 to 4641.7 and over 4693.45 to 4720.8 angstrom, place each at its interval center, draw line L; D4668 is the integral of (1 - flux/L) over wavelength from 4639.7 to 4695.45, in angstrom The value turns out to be 3.04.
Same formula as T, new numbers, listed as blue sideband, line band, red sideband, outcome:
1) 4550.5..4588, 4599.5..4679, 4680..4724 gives -2.0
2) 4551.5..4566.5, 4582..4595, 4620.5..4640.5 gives 0.0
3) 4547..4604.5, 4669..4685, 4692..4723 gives -0.1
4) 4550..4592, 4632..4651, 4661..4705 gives -1.2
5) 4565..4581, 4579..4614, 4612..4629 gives 1.4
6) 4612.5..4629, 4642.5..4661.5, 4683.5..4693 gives 0.9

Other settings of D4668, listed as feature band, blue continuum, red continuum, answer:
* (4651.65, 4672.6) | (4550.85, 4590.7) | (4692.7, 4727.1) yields 0.53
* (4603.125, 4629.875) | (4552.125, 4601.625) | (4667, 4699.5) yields -1.29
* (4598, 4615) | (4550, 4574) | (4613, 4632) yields 1.58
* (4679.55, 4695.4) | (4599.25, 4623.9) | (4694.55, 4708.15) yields -1.43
